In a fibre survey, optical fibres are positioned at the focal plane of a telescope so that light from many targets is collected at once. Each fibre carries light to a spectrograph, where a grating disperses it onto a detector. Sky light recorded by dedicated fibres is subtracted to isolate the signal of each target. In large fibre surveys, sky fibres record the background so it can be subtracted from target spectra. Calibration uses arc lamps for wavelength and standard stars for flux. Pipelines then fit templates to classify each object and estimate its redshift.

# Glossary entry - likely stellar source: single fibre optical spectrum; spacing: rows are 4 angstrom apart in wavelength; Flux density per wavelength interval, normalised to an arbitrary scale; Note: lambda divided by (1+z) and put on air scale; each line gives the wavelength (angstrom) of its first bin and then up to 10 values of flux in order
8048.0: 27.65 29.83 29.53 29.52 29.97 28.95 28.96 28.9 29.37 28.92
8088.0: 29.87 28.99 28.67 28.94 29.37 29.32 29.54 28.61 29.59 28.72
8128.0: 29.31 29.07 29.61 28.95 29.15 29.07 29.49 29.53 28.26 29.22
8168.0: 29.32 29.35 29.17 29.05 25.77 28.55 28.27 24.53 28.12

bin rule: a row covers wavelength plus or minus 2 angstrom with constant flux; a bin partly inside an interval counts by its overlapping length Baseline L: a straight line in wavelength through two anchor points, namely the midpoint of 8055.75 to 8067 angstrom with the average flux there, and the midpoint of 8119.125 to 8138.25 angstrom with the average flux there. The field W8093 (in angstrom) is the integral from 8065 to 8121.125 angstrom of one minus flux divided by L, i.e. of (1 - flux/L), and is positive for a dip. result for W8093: 0.6 angstrom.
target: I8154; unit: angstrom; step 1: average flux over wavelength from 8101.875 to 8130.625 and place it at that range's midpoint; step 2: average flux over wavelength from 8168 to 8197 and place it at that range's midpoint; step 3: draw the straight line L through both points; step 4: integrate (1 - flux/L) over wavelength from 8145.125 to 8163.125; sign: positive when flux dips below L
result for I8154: -0.4 angstrom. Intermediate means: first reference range 29.2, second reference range 28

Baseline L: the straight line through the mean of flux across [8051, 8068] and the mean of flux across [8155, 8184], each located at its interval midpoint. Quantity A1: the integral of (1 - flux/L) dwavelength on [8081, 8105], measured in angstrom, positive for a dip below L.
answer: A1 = 0.2 angstrom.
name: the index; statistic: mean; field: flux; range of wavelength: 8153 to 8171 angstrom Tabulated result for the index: 29.1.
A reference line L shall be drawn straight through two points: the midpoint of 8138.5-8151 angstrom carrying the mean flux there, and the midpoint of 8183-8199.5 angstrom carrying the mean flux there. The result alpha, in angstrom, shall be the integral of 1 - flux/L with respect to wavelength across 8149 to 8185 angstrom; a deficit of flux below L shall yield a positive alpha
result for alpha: -1.0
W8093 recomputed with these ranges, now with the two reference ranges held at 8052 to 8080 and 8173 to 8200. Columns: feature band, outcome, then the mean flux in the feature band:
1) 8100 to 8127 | -0.5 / 29.2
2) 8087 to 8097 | -0.1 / 29.2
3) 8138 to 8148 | -0.3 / 29.1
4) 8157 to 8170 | -0.5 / 29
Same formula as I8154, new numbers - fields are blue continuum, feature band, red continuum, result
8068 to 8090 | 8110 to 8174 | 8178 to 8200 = -2.43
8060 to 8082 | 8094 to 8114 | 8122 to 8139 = 0.03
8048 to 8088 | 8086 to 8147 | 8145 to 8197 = -0.55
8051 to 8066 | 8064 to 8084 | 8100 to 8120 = 0.29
